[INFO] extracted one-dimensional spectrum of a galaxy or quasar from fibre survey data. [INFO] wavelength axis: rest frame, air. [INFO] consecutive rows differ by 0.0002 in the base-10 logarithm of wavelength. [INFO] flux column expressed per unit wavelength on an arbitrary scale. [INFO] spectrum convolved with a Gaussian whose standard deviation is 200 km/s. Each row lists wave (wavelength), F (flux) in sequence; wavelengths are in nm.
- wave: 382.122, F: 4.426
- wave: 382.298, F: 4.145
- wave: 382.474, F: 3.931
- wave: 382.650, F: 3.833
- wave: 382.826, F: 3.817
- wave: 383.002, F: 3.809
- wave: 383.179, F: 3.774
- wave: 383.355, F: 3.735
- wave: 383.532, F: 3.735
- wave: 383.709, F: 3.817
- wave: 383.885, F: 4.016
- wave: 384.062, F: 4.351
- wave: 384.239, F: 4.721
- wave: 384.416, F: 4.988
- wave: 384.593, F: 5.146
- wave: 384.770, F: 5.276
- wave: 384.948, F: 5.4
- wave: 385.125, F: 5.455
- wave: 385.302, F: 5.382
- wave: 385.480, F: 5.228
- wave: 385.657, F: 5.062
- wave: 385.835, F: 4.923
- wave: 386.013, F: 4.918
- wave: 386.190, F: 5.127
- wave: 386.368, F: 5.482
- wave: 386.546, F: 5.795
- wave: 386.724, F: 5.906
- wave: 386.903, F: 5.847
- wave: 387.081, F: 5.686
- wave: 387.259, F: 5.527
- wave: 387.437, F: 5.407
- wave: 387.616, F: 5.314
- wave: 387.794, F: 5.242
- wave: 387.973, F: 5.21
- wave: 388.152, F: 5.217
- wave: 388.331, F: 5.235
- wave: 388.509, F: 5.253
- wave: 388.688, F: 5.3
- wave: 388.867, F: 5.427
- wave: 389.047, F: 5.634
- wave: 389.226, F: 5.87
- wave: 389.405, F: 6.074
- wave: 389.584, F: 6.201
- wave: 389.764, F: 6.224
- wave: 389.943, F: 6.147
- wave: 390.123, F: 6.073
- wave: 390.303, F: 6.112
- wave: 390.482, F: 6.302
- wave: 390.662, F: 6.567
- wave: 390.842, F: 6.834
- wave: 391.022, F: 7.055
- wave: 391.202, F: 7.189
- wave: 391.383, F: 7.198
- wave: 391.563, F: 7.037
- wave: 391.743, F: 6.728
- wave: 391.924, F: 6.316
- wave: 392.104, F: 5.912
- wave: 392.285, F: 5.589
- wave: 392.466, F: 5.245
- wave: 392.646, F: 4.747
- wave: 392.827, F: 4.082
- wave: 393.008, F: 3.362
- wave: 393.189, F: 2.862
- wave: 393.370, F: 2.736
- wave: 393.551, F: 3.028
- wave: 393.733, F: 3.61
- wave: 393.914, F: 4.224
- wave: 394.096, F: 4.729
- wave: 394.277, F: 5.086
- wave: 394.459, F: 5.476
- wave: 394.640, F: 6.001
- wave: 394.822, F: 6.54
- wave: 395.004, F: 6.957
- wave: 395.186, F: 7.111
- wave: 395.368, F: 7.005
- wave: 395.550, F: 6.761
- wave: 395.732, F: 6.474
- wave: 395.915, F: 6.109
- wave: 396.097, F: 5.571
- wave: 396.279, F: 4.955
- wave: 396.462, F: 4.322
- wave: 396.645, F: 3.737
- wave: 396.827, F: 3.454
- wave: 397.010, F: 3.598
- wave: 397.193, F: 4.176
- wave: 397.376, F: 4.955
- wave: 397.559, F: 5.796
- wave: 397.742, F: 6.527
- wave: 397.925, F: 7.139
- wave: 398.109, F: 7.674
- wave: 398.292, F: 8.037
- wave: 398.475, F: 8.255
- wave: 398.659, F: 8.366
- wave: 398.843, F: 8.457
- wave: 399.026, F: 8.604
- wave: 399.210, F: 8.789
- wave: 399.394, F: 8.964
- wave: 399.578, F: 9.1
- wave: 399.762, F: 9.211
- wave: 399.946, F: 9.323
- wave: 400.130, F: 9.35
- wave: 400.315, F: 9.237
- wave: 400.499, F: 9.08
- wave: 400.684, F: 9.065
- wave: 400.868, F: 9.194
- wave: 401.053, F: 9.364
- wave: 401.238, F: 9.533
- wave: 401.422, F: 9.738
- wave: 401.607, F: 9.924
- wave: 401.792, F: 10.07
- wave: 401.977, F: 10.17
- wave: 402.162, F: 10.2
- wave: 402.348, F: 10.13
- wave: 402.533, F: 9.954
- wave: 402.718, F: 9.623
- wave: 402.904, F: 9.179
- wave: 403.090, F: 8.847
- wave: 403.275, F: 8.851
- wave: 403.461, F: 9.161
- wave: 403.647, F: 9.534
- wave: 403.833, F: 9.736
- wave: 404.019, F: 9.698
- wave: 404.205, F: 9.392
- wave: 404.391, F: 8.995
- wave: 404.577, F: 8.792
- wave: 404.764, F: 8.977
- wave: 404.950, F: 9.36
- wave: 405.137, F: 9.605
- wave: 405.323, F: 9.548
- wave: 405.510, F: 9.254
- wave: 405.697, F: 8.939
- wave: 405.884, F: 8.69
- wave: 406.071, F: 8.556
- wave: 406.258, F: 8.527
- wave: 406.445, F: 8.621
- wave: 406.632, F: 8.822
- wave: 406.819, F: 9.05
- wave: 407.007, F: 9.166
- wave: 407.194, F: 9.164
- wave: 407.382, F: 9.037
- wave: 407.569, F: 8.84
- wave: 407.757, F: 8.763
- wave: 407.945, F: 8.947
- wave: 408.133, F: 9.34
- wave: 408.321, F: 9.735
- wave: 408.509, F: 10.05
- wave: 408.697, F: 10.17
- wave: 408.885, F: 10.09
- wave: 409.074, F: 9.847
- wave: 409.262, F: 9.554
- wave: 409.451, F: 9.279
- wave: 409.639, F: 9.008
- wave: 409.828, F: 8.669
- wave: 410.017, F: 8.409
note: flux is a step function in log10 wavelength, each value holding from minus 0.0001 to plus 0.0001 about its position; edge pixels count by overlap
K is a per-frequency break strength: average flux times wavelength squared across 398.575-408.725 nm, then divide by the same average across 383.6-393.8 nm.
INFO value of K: 1.9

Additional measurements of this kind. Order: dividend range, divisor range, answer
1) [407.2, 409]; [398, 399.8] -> 1.16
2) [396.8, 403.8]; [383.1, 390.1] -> 1.75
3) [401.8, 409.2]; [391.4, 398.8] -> 1.77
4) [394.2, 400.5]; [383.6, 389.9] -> 1.36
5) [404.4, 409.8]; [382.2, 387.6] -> 2.13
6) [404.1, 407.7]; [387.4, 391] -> 1.69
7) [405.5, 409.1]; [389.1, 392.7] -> 1.58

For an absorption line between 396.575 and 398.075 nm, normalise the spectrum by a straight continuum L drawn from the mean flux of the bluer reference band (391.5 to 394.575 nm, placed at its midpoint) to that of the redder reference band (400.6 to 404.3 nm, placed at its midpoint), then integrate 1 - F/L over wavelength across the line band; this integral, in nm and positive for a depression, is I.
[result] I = 0.42 nm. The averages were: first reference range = 4.74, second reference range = 9.57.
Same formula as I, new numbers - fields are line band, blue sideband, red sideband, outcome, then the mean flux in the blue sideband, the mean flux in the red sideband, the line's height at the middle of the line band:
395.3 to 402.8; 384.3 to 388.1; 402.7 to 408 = 0.11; 5.34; 9.08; 7.85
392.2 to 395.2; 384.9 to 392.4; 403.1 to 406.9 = 0.93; 5.82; 9.1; 6.84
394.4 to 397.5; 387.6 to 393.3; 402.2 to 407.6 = 0.67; 5.73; 9.19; 7.05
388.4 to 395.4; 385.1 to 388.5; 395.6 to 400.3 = 0.47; 5.36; 6.88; 6.06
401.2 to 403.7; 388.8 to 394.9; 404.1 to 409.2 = -0.46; 5.53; 9.2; 8.16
